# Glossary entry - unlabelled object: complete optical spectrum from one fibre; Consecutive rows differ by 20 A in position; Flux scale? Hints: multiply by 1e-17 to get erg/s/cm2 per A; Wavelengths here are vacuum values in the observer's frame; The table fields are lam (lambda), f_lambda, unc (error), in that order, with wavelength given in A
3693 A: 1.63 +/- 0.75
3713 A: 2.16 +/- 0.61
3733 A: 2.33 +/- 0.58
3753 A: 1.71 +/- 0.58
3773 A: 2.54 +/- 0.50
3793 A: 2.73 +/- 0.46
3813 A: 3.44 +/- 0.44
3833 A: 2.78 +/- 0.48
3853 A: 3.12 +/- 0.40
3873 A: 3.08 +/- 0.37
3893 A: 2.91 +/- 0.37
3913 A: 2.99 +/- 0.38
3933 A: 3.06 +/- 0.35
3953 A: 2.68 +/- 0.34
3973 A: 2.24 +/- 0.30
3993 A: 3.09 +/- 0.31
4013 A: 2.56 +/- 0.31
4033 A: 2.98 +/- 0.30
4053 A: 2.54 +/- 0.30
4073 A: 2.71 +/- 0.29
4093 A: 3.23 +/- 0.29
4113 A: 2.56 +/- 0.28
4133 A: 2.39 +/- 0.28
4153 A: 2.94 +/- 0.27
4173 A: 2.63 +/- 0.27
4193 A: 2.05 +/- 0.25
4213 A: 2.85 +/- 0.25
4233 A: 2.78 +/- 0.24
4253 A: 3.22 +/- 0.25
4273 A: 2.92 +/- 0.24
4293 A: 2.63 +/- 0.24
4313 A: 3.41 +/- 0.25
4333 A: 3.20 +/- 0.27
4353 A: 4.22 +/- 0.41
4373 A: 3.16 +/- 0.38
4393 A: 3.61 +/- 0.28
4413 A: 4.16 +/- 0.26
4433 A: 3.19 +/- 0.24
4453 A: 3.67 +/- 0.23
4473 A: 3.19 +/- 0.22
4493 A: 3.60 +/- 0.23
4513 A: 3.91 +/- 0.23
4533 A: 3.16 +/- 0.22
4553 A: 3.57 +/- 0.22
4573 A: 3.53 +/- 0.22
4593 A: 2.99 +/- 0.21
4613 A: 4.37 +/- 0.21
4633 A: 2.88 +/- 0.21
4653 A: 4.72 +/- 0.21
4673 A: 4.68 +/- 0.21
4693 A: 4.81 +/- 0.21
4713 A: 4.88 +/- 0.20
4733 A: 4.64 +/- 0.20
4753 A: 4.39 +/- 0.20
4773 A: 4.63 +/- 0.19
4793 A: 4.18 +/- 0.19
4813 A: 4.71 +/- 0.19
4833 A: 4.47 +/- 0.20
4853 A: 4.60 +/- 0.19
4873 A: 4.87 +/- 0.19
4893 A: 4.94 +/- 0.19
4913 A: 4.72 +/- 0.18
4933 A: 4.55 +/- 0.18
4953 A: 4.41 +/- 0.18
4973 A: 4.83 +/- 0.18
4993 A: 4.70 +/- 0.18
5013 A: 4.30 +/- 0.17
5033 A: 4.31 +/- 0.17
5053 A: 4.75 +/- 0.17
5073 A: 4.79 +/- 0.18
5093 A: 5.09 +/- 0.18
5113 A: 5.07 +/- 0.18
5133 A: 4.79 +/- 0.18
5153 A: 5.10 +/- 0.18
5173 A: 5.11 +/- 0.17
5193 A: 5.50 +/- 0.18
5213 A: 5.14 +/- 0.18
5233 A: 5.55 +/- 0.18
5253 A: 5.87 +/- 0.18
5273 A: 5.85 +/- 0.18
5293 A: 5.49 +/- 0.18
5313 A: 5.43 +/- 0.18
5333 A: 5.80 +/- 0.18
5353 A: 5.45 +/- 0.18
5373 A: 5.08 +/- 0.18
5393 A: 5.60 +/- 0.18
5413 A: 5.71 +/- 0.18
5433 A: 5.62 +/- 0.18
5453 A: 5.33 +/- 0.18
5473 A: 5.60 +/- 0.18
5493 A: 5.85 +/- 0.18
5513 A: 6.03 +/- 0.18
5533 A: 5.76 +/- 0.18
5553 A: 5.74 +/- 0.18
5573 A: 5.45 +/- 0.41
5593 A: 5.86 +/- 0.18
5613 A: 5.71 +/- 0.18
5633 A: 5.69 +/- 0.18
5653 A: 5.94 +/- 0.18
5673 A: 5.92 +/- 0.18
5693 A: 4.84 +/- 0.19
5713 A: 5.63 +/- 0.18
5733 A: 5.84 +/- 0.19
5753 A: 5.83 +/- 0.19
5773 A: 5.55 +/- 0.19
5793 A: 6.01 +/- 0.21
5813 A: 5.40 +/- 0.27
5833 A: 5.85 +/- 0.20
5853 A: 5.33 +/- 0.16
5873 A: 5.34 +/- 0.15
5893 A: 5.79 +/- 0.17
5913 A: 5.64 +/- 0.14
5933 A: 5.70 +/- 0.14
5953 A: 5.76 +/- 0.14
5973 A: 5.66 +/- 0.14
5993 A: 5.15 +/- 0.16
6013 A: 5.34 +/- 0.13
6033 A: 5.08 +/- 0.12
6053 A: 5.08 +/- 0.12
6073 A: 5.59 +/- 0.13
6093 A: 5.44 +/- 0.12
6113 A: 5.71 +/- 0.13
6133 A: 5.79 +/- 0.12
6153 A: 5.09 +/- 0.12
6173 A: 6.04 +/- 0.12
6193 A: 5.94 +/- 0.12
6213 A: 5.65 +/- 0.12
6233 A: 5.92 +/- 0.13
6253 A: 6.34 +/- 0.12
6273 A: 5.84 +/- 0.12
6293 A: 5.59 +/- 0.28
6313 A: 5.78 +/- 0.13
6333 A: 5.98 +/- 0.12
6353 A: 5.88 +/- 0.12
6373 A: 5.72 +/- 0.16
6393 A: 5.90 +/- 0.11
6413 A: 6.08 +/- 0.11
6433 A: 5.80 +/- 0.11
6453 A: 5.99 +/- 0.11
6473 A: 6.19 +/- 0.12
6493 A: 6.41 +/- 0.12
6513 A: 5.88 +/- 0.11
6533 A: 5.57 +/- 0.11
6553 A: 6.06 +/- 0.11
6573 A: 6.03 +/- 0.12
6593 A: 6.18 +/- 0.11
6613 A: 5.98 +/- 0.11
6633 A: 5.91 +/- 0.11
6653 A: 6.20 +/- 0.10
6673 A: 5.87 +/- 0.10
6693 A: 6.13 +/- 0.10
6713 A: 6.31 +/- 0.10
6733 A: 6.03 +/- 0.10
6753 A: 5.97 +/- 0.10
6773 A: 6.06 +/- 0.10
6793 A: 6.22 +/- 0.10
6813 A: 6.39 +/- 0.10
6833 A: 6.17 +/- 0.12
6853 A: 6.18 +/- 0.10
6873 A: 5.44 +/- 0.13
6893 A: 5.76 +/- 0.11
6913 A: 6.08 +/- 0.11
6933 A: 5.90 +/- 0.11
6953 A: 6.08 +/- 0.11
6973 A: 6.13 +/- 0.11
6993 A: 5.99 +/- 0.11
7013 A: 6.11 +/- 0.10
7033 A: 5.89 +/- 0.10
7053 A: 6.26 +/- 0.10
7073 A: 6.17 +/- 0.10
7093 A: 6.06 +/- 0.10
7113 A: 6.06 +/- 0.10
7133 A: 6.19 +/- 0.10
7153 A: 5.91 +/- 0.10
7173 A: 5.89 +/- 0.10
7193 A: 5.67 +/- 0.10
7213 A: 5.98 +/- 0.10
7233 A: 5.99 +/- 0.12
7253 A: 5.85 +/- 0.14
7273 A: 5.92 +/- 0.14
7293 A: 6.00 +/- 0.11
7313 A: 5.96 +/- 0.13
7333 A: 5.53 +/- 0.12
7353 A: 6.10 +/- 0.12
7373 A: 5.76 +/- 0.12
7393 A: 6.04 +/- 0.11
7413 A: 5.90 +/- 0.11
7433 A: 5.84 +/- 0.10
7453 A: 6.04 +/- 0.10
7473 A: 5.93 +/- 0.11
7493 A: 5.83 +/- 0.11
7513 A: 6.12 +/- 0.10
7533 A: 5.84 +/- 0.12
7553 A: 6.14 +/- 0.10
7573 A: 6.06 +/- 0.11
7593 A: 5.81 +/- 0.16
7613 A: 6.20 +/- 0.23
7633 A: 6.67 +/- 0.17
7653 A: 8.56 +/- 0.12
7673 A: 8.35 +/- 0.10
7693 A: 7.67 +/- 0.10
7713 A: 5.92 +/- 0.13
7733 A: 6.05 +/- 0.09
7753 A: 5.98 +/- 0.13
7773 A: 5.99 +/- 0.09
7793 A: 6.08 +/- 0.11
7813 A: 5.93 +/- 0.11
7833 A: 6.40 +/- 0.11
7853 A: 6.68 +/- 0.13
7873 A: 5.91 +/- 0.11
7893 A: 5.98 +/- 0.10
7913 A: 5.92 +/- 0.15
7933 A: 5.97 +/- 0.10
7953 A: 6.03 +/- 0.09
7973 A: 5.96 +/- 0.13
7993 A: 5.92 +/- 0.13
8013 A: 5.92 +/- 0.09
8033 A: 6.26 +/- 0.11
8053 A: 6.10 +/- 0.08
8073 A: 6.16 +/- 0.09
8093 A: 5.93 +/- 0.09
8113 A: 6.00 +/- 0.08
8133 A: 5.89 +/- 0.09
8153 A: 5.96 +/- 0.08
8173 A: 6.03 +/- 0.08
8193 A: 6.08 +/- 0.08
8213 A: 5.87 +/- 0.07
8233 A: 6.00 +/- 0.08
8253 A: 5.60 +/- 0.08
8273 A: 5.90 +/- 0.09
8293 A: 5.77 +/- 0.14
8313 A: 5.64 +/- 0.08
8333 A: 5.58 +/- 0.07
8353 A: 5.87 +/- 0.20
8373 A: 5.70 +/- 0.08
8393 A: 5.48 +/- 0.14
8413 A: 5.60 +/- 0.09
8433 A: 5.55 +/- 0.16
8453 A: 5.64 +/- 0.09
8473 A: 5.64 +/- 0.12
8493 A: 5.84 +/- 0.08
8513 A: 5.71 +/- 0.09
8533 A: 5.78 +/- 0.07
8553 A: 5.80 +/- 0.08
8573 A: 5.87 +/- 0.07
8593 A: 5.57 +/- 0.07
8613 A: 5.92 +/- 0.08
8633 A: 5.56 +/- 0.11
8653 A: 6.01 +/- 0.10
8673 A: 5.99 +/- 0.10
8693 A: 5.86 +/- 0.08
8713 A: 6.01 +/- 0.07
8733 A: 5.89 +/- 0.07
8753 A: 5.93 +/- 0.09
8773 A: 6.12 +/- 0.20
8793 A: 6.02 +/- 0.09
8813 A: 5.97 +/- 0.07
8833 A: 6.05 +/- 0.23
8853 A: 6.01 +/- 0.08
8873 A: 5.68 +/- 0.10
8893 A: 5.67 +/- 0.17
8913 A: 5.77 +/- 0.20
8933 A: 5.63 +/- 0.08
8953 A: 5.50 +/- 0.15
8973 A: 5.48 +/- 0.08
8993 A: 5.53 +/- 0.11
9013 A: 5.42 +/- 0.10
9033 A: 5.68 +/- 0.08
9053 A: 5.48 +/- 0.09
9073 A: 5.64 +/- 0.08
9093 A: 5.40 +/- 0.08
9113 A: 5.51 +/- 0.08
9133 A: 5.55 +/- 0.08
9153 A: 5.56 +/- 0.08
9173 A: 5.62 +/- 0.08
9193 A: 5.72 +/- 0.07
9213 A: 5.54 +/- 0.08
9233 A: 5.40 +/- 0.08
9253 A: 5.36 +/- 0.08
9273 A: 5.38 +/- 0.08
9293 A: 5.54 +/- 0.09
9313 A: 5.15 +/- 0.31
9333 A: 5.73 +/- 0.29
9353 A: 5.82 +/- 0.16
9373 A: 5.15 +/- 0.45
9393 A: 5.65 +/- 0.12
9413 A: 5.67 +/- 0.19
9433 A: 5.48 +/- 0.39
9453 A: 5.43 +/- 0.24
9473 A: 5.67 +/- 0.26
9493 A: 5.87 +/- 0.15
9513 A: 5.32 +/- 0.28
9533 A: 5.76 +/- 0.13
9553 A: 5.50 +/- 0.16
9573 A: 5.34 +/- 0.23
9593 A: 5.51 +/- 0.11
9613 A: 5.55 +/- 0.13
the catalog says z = 0.167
